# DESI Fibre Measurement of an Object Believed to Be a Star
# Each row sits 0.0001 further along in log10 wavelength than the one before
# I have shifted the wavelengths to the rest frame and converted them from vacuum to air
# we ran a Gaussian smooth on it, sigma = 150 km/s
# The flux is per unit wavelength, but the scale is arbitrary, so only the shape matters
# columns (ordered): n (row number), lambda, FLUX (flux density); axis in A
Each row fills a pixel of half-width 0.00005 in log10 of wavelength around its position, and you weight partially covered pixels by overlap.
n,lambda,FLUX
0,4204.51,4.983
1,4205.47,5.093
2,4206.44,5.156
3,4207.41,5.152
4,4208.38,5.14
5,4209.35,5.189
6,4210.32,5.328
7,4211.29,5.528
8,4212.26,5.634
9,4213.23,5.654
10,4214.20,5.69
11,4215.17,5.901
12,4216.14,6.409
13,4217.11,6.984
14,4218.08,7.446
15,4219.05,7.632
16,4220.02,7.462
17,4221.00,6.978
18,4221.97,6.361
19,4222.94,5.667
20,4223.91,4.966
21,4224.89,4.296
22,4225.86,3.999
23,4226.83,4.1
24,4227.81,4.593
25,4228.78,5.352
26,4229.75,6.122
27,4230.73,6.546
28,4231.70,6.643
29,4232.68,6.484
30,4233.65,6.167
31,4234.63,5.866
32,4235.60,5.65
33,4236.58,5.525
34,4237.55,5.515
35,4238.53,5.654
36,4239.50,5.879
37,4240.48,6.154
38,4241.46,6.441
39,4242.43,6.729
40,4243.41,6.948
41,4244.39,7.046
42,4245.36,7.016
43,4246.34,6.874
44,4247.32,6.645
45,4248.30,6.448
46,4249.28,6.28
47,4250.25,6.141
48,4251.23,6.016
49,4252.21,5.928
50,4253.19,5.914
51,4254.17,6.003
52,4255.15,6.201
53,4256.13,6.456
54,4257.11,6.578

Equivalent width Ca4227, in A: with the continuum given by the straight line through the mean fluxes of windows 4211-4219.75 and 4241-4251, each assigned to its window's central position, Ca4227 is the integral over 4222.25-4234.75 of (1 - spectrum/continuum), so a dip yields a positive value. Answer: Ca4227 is 2.0 A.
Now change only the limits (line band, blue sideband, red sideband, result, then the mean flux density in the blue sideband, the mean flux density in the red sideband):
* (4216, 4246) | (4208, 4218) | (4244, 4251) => 0.7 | 5.82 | 6.61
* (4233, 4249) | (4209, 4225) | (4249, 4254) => -0.6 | 6.11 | 6.05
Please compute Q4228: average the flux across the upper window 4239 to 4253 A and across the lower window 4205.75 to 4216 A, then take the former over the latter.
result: 1.18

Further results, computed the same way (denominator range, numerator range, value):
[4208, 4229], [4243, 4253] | 1.13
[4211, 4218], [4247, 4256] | 1.02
